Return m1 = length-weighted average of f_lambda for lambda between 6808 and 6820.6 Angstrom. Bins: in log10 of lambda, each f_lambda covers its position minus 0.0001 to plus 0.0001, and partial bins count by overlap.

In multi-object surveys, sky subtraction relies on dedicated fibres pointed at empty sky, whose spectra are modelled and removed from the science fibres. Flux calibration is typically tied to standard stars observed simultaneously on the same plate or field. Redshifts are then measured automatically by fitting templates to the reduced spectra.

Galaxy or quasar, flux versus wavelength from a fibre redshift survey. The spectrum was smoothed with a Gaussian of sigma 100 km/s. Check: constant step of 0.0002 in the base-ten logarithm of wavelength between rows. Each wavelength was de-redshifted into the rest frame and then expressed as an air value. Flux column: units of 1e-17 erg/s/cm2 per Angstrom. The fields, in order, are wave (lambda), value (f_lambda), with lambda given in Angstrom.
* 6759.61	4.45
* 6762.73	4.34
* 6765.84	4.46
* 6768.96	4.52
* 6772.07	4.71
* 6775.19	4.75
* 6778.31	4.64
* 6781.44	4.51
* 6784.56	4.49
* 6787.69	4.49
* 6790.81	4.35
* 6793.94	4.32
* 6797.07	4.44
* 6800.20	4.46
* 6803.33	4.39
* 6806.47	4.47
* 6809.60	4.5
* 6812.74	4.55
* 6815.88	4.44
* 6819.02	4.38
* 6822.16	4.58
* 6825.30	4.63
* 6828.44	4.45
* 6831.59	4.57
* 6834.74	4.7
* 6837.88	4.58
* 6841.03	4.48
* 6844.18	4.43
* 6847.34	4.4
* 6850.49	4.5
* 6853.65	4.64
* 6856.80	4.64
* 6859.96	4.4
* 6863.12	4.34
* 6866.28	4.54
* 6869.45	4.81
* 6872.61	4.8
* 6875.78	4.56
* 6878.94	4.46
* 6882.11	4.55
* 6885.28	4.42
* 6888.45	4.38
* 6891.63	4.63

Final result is 4.47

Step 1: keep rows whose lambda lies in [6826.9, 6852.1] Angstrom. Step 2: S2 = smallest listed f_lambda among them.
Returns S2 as 4.4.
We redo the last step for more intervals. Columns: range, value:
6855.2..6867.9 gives 4.34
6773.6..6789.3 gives 4.49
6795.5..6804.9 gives 4.39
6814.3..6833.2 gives 4.38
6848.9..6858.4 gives 4.5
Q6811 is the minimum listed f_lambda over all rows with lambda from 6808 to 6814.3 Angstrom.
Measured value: 4.5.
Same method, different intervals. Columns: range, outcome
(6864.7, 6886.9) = 4.42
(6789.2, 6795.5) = 4.32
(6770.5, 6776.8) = 4.71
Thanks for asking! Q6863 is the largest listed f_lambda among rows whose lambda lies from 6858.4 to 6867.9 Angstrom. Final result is 4.54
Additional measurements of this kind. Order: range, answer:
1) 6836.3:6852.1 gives 4.58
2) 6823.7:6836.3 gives 4.7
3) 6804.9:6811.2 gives 4.5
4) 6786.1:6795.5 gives 4.49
